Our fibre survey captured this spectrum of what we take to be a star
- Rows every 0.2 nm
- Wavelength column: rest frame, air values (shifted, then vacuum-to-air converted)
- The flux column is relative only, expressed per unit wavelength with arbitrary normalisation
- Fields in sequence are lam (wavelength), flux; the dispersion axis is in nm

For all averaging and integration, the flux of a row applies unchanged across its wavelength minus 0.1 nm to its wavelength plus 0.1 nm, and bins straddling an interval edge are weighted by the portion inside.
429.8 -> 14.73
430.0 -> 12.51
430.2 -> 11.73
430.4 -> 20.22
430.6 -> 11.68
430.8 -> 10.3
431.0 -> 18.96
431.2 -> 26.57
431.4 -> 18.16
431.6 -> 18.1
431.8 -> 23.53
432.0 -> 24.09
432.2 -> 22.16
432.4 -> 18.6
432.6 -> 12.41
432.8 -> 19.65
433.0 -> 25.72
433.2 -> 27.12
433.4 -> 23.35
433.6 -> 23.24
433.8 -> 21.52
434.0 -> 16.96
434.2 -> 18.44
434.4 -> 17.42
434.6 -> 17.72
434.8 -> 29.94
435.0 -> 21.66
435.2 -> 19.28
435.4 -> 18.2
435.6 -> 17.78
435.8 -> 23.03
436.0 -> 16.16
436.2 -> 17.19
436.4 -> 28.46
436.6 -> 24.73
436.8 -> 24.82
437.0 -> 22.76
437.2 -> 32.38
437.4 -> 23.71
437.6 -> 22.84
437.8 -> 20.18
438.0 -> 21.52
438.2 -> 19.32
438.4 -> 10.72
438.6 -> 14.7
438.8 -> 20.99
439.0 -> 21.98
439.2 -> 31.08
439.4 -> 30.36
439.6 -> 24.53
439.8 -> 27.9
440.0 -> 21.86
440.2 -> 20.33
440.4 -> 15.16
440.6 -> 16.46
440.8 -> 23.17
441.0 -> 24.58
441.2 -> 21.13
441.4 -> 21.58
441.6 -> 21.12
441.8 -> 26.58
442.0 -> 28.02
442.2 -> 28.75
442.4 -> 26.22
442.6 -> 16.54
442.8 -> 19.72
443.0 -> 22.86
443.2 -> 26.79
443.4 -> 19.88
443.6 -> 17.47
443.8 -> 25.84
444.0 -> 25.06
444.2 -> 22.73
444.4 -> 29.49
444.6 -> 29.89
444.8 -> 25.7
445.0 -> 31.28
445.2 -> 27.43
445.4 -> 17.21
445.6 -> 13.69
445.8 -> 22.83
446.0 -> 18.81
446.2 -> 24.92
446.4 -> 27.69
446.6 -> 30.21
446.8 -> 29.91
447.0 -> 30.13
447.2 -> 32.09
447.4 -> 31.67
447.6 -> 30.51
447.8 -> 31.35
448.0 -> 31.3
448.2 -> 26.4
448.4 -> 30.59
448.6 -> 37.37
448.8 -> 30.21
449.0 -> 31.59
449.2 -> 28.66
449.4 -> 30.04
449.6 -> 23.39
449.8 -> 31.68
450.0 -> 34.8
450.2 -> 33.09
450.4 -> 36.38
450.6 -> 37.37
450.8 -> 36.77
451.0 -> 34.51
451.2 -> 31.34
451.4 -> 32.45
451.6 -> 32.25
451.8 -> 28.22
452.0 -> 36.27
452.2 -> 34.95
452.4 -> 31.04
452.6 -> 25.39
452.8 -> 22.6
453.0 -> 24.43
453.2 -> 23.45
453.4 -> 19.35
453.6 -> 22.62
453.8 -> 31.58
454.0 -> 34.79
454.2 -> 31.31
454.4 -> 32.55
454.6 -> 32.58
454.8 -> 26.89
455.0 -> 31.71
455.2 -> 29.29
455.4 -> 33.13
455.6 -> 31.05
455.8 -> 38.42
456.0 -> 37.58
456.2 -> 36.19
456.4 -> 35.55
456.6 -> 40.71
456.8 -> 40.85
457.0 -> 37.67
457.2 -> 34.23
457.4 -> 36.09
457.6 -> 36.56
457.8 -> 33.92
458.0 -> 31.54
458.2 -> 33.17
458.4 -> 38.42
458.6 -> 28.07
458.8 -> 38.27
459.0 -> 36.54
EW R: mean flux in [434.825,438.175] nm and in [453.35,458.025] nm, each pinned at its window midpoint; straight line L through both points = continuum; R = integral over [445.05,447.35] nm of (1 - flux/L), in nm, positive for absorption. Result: 0.22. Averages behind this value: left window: 22.3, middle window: 25.3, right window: 33.3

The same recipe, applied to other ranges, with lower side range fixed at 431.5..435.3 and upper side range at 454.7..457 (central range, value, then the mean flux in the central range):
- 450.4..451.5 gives -0.10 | 34.7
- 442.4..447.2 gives 0.63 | 24.4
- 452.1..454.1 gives 0.37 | 27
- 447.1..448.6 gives -0.05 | 31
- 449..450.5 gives 0.00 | 31.2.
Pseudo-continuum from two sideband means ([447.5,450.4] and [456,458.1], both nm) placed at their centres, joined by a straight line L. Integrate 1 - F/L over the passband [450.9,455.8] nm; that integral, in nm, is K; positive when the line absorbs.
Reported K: 0.57 nm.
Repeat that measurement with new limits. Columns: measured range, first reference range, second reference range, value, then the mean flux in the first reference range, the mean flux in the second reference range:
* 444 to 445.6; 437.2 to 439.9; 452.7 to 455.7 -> -0.026 nm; 22.7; 28.5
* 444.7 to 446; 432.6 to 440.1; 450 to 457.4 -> 0.219 nm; 22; 32.3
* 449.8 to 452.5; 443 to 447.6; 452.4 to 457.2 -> -0.430 nm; 25.5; 31.3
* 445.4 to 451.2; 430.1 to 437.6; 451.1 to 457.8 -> -0.209 nm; 20.8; 31.9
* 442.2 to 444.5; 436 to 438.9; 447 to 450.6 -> 0.298 nm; 21.5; 31.4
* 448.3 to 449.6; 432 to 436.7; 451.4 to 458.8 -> -0.089 nm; 21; 32.2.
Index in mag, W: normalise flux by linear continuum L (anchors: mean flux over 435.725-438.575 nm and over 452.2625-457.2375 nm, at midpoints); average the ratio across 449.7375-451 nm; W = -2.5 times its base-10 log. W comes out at -0.206 mag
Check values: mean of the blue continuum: 21.8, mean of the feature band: 35.1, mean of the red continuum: 31.4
